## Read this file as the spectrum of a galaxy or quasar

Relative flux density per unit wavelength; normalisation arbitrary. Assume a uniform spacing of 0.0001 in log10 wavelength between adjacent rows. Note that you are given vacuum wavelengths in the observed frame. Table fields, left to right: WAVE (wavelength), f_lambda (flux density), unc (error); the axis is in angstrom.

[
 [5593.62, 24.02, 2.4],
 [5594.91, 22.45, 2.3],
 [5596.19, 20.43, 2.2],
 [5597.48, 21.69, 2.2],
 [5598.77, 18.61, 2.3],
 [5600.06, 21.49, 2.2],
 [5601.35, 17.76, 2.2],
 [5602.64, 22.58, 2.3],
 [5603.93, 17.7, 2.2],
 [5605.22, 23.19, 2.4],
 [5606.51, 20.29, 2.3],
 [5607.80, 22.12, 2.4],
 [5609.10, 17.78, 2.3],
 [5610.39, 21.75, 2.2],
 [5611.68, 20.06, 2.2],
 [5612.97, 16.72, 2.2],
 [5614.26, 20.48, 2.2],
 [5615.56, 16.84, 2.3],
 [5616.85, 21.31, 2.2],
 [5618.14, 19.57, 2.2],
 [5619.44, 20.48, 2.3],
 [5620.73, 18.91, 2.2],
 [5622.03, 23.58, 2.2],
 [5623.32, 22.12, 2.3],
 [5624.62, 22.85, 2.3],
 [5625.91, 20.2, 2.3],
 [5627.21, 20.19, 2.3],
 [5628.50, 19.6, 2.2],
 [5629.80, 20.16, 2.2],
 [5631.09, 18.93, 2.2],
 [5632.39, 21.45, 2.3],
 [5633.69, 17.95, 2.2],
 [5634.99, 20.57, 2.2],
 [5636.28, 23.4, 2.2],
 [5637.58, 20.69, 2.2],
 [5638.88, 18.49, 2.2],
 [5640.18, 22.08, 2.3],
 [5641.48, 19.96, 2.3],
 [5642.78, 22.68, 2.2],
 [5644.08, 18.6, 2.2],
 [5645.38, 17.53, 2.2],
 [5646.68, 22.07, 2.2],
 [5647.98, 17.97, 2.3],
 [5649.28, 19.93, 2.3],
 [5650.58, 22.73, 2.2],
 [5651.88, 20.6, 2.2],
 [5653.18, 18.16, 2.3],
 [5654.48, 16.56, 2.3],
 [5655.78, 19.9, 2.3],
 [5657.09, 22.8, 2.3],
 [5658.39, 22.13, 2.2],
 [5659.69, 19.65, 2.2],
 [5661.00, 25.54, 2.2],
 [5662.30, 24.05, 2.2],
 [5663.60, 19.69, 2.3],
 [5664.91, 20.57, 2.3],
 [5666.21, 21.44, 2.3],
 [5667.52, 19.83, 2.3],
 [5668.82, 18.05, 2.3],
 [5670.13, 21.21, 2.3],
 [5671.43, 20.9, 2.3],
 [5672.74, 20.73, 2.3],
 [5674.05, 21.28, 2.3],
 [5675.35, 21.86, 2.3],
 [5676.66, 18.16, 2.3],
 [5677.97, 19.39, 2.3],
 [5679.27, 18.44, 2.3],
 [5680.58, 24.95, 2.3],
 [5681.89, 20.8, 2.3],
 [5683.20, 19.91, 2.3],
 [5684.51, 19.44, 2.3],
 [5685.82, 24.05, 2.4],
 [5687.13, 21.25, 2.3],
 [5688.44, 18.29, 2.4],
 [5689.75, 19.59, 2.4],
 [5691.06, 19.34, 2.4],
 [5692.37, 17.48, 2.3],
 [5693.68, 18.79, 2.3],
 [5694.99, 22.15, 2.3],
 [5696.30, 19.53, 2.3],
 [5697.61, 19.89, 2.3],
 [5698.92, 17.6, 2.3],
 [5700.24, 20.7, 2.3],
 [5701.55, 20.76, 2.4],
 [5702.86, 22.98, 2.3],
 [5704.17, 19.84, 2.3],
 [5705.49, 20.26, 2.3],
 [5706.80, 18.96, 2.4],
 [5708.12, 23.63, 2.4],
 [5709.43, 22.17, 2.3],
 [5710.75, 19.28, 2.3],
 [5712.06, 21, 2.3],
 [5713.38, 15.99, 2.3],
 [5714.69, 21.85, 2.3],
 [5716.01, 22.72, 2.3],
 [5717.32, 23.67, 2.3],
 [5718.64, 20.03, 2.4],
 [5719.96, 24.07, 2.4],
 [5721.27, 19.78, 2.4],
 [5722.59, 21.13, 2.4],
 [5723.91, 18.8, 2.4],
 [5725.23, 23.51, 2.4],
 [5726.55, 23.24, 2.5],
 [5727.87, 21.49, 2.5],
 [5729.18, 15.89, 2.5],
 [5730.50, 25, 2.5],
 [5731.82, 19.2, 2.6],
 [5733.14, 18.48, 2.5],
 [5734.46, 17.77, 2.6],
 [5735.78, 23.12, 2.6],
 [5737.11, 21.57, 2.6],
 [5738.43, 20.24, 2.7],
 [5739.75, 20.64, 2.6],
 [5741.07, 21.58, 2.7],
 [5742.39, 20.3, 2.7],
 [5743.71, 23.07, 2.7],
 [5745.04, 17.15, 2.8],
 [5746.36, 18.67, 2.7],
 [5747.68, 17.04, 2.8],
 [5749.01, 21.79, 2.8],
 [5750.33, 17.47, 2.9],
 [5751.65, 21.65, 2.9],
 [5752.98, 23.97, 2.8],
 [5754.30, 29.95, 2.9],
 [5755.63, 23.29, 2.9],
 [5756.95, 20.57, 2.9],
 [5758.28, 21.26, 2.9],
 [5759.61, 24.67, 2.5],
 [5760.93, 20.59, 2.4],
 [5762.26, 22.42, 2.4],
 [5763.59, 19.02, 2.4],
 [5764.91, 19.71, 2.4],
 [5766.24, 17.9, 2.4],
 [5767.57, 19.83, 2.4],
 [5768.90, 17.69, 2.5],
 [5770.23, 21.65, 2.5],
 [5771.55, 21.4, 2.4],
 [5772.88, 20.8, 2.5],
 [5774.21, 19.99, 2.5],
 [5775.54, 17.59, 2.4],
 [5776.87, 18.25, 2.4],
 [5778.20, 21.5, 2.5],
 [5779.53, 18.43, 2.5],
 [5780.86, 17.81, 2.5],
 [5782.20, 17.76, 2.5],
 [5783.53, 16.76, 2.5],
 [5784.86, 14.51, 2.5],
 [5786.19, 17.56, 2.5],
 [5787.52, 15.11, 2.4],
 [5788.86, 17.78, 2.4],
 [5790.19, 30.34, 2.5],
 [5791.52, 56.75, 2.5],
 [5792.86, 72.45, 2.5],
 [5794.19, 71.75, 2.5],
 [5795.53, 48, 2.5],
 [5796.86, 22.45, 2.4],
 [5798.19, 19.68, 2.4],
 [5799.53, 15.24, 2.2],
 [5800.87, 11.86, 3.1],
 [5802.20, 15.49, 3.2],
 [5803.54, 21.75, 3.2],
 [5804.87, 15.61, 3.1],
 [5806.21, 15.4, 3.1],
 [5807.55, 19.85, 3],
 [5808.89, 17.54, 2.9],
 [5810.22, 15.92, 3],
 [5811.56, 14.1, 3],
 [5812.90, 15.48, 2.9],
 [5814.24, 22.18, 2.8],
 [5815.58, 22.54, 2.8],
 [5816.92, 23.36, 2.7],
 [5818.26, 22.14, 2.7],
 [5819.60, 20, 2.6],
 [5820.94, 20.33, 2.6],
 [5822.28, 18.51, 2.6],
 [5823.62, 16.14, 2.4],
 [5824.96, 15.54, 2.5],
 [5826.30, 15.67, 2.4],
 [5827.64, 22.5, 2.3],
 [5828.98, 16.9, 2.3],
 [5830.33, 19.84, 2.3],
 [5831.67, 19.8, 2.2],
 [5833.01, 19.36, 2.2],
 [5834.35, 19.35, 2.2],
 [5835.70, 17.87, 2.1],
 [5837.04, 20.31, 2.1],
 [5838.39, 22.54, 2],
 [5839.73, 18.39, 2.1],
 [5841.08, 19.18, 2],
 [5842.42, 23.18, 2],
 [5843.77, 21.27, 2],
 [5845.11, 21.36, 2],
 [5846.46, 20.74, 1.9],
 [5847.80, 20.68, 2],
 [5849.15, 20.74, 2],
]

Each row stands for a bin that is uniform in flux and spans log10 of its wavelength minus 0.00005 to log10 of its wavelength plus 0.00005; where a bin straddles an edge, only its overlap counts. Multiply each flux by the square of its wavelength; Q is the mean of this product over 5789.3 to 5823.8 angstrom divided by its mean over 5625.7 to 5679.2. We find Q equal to 1.3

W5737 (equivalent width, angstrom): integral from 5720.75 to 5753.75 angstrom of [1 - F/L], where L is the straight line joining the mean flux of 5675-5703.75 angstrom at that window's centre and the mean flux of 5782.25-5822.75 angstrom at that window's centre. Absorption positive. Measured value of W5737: 2.09 angstrom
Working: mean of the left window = 20.2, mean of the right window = 24.3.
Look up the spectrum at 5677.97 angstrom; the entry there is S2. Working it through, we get 19.39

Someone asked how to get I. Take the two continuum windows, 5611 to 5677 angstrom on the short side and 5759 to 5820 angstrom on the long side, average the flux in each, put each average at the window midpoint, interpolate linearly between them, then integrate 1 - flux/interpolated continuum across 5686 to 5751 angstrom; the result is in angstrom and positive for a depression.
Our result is 3.70 angstrom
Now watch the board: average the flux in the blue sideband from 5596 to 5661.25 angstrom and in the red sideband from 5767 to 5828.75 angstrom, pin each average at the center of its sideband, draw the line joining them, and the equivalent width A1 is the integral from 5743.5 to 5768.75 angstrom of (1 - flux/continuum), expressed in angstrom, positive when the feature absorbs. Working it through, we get 1.10 angstrom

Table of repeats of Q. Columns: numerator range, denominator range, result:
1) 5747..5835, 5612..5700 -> 1.13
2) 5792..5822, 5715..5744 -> 1.20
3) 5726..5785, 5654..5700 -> 1.02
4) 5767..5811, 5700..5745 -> 1.16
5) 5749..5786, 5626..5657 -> 1.05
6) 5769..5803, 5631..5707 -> 1.30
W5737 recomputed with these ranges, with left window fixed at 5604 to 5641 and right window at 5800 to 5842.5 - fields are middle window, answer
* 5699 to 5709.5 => -0.67 angstrom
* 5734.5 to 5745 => -0.91 angstrom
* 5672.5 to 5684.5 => -0.40 angstrom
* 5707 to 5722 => -1.27 angstrom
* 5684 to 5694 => -0.01 angstrom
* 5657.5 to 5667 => -0.87 angstrom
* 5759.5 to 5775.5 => -0.93 angstrom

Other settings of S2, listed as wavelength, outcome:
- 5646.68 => 22.07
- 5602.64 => 22.58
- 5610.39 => 21.75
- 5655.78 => 19.9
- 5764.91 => 19.71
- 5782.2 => 17.76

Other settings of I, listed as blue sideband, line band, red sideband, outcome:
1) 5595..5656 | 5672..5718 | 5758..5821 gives 1.7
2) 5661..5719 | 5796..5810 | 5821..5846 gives 1.3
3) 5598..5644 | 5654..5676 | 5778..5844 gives -0.2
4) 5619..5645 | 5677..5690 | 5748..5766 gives 0.3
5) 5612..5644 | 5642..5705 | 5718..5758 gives 0.7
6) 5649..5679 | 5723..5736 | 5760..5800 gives 1.4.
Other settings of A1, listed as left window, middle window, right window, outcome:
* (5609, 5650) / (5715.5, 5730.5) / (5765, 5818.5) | 0.25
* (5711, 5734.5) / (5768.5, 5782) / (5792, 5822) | 2.20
